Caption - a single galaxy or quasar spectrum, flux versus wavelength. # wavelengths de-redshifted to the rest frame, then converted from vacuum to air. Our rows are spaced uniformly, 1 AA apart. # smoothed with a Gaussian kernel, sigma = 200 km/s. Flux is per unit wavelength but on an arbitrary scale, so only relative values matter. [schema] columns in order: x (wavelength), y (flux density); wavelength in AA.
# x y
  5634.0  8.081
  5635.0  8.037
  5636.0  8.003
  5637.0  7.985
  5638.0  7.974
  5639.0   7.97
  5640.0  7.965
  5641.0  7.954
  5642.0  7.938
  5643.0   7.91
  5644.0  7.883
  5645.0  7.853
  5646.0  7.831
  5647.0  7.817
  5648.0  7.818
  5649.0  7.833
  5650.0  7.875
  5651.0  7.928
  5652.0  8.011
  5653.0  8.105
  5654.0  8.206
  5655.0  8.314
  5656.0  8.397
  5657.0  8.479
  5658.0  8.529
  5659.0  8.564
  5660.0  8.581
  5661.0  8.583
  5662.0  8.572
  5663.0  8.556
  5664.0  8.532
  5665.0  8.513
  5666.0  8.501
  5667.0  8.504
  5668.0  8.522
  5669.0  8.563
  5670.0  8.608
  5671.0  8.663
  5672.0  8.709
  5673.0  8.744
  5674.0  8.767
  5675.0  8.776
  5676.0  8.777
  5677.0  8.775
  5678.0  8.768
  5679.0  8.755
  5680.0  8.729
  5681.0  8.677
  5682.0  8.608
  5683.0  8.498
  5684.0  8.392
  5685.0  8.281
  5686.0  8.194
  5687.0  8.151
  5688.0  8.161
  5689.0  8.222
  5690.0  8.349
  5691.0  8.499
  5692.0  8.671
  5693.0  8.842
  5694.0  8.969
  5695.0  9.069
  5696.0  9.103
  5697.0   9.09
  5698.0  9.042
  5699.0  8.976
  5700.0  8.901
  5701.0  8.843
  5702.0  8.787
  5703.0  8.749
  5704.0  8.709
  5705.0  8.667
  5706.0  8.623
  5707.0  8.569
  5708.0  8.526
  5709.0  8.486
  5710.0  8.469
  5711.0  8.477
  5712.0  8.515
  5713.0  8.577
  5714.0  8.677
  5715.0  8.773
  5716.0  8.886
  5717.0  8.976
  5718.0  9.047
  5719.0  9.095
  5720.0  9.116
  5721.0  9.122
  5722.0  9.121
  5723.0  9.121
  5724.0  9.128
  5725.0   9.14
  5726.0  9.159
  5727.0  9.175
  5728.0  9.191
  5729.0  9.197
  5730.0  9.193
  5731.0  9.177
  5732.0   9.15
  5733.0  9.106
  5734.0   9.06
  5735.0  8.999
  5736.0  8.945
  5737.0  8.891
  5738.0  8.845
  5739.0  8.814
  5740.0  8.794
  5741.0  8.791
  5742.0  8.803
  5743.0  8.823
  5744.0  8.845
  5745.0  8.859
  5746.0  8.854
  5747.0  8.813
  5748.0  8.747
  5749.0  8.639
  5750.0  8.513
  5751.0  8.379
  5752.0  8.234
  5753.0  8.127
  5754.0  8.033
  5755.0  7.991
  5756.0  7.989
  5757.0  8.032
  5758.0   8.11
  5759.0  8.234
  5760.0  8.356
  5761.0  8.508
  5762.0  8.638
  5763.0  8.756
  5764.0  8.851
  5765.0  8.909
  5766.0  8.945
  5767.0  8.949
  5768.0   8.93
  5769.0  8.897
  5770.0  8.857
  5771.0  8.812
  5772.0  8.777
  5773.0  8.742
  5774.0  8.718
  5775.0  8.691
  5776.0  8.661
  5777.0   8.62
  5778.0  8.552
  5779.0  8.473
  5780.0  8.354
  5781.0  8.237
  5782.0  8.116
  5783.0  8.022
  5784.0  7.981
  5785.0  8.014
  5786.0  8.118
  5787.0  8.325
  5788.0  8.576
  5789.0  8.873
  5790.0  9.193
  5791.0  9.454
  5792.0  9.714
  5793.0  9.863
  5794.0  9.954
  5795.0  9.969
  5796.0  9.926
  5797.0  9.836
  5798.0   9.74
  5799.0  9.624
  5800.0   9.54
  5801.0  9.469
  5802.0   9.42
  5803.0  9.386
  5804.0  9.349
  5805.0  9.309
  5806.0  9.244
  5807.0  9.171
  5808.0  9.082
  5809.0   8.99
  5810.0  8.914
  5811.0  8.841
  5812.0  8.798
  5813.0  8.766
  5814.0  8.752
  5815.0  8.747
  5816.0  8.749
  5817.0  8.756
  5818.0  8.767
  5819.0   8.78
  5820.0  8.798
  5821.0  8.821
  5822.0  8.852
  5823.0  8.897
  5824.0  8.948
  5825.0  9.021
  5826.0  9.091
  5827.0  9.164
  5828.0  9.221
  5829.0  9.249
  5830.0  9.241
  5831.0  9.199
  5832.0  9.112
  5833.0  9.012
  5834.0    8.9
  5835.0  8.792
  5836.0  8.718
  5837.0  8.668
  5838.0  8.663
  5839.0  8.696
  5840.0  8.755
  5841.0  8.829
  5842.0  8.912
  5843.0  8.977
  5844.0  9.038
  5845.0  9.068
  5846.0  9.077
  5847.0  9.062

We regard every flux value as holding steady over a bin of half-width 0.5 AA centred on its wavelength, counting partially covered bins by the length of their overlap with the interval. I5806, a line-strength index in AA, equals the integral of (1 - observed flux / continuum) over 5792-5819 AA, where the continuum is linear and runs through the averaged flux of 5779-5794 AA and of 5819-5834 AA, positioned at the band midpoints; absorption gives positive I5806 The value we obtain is -1.3 AA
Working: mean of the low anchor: 8.67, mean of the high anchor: 9.03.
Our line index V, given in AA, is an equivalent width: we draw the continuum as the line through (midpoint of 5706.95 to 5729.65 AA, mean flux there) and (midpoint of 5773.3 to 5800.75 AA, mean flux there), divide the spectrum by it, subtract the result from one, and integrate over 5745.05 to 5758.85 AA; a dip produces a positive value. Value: 0.9 AA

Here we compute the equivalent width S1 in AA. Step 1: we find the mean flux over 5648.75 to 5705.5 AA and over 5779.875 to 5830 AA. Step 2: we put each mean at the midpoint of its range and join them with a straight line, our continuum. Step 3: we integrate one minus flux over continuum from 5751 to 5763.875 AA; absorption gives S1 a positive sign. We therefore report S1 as 0.8 AA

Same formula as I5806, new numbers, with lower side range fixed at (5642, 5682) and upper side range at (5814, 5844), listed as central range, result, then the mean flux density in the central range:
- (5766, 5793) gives 0.3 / 8.67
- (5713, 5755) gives -1.3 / 8.87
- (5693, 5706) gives -0.6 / 8.9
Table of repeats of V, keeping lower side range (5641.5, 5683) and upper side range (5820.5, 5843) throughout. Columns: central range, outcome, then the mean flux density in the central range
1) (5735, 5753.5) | -0.1 AA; 8.71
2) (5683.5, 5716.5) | -0.5 AA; 8.64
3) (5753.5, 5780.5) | 0.5 AA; 8.57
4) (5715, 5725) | -0.6 AA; 9.06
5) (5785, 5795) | -0.3 AA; 9.11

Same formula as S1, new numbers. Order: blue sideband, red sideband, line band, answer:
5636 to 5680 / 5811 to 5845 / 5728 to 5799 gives -0.8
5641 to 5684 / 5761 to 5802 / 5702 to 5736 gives -1.0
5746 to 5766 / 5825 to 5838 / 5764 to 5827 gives -1.5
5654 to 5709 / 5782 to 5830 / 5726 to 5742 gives -0.4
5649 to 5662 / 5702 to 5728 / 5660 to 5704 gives -0.6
